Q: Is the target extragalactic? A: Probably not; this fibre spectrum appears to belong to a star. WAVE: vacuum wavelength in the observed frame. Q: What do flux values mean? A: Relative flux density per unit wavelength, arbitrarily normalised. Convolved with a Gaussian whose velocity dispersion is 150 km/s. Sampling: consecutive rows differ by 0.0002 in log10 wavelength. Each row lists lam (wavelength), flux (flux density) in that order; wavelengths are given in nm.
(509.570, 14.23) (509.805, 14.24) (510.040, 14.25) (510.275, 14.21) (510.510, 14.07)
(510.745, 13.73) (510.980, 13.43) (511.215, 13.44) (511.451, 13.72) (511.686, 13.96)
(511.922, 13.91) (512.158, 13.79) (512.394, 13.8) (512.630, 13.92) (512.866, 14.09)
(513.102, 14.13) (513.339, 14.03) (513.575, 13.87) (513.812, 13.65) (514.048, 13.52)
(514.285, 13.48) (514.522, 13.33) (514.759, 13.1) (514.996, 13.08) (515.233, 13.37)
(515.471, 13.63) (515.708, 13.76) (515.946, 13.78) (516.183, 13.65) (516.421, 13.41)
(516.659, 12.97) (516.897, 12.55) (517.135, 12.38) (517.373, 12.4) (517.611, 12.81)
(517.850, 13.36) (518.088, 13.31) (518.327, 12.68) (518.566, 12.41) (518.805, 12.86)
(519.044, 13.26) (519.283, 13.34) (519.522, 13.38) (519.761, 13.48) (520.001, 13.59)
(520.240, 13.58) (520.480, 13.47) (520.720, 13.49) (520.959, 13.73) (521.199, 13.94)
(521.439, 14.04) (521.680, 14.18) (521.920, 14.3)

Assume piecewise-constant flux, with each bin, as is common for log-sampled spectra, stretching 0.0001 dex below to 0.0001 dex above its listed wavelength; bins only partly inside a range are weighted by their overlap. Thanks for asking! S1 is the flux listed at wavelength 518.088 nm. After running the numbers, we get 13.31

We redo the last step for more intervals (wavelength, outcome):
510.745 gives 13.73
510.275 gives 14.21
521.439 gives 14.04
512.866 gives 14.09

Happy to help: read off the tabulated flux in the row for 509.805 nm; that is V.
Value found 14.24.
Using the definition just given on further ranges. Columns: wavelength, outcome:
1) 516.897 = 12.55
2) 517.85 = 13.36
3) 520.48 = 13.47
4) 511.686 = 13.96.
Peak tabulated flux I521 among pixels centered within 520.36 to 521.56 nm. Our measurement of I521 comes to 14.04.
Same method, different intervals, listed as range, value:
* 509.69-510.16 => 14.25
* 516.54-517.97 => 13.36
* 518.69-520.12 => 13.59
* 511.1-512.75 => 13.96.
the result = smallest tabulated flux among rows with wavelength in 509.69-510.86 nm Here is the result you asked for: 13.73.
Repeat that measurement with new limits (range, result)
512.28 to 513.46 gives 13.8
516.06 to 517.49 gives 12.38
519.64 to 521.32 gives 13.47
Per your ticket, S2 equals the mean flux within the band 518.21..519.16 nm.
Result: 12.8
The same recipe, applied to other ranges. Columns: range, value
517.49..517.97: 13.1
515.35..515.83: 13.7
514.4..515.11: 13.2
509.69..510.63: 14.2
